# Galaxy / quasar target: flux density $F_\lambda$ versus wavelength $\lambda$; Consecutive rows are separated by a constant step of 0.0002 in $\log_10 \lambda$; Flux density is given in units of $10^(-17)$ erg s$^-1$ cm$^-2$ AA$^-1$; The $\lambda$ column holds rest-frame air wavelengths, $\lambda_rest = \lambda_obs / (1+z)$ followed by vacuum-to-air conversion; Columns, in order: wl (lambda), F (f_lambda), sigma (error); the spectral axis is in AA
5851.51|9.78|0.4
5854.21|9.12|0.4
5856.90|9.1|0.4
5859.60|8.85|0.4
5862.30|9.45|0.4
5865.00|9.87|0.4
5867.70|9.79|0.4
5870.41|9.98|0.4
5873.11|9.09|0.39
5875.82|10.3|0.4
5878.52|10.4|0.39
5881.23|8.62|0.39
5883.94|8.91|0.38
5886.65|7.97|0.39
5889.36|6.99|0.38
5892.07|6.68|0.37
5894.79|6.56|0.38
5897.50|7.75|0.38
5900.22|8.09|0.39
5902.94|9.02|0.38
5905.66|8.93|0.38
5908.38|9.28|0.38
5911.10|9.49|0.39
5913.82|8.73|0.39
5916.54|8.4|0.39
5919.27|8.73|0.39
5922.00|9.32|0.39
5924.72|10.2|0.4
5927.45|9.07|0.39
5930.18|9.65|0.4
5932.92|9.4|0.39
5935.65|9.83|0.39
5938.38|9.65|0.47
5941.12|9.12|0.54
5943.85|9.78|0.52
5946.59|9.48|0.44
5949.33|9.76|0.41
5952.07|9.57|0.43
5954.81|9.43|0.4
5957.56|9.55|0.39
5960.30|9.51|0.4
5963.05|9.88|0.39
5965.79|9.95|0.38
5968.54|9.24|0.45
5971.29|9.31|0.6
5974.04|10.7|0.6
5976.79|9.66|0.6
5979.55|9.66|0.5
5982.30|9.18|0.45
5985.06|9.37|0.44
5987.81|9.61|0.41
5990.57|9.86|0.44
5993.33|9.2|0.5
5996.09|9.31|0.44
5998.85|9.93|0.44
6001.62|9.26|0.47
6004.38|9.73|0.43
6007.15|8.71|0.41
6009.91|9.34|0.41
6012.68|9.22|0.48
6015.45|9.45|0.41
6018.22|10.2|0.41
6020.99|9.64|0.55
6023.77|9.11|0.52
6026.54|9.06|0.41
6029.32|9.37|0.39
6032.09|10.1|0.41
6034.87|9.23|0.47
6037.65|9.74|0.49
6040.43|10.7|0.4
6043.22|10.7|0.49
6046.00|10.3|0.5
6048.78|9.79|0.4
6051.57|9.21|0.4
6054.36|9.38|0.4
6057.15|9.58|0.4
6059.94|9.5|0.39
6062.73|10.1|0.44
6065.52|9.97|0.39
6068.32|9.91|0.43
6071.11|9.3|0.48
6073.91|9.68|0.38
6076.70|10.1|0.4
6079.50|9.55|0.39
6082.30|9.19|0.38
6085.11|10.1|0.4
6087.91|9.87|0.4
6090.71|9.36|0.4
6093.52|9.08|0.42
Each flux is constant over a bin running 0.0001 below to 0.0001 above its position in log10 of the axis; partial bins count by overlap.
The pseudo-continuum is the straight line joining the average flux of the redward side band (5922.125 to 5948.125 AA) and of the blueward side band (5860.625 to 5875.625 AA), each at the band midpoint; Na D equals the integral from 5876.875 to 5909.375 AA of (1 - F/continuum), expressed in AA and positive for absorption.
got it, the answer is 4.6 AA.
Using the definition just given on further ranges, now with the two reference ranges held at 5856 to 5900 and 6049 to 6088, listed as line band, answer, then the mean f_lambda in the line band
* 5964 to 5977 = -0.8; 9.79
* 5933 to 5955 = -1.2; 9.58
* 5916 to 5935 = -0.7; 9.31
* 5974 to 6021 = -1.0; 9.52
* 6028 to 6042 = -0.5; 9.84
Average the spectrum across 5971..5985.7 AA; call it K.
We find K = 9.68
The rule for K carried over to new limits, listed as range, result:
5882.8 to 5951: 8.84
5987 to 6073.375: 9.63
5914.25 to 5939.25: 9.33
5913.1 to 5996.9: 9.49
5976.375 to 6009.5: 9.45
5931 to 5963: 9.57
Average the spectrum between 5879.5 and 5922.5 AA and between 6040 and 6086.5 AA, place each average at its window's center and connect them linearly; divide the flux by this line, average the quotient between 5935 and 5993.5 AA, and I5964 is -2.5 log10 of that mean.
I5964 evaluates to -0.08 mag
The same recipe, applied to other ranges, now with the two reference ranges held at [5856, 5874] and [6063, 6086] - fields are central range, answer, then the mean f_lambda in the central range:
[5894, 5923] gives 0.11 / 8.6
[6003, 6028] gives 0.03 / 9.38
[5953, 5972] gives 0.00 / 9.56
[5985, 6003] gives 0.01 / 9.52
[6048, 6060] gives 0.03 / 9.47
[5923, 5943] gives 0.00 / 9.56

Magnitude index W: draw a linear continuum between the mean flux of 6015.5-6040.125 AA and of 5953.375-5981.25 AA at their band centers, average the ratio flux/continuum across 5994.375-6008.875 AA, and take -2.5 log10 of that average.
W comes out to 0.03 mag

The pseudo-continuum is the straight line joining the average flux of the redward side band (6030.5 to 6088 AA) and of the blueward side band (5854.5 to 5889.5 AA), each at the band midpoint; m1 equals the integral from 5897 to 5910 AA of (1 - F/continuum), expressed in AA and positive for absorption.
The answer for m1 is 0.9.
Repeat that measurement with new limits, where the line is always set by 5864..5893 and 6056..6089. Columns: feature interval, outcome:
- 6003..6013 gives 0.2 AA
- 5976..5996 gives -0.2 AA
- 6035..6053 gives -0.7 AA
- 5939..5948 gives -0.2 AA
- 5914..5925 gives 0.2 AA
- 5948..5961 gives -0.4 AA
